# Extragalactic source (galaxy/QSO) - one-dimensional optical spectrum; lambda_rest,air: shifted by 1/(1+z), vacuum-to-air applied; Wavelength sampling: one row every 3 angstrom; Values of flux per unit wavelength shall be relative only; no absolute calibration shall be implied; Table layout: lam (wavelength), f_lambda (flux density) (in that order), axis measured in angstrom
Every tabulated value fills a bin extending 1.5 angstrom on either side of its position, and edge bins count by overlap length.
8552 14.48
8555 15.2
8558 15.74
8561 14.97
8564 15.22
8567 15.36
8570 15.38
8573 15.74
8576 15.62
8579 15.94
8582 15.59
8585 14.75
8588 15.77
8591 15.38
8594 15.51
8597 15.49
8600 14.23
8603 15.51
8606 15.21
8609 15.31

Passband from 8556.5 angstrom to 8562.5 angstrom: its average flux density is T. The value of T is 15.4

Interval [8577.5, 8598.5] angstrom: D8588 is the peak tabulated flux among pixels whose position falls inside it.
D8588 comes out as 15.94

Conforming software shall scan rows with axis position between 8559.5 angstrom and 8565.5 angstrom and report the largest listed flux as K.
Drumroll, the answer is 15.22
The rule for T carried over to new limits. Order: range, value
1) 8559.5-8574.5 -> 15.3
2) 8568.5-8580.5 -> 15.7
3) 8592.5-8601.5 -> 15.1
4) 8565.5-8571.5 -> 15.4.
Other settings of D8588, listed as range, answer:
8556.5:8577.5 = 15.74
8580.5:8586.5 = 15.59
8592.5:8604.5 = 15.51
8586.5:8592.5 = 15.77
